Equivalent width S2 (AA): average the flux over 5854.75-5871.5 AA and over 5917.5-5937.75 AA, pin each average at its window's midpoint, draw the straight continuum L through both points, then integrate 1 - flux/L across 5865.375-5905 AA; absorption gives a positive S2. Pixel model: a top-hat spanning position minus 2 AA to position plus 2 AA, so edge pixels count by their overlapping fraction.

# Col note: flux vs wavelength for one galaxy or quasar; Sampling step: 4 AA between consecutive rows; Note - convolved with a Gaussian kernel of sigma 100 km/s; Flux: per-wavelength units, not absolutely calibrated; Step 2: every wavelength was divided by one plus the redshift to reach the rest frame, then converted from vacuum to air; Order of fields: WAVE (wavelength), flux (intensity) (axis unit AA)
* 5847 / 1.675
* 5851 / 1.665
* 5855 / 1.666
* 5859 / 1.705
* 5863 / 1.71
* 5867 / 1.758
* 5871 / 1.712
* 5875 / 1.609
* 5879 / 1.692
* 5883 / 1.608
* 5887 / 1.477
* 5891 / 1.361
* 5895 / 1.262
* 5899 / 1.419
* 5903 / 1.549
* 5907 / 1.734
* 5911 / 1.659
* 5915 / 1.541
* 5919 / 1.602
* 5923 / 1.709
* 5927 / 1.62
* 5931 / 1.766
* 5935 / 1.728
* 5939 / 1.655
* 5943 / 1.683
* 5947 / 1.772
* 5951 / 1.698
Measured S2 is 3.78 AA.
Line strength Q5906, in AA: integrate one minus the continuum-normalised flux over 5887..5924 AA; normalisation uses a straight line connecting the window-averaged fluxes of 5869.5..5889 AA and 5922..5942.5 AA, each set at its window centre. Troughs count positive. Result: 2.8 AA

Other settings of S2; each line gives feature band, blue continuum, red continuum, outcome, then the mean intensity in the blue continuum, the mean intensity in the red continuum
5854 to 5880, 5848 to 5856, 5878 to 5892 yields -1.42 AA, 1.67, 1.54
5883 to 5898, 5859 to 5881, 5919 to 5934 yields 2.58 AA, 1.7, 1.69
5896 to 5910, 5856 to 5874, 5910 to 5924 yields 0.78 AA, 1.71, 1.62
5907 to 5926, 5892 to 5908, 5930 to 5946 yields -0.82 AA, 1.47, 1.71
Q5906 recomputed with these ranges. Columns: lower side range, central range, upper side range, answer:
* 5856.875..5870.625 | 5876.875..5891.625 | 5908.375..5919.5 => 1.1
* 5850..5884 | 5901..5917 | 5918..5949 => 0.7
